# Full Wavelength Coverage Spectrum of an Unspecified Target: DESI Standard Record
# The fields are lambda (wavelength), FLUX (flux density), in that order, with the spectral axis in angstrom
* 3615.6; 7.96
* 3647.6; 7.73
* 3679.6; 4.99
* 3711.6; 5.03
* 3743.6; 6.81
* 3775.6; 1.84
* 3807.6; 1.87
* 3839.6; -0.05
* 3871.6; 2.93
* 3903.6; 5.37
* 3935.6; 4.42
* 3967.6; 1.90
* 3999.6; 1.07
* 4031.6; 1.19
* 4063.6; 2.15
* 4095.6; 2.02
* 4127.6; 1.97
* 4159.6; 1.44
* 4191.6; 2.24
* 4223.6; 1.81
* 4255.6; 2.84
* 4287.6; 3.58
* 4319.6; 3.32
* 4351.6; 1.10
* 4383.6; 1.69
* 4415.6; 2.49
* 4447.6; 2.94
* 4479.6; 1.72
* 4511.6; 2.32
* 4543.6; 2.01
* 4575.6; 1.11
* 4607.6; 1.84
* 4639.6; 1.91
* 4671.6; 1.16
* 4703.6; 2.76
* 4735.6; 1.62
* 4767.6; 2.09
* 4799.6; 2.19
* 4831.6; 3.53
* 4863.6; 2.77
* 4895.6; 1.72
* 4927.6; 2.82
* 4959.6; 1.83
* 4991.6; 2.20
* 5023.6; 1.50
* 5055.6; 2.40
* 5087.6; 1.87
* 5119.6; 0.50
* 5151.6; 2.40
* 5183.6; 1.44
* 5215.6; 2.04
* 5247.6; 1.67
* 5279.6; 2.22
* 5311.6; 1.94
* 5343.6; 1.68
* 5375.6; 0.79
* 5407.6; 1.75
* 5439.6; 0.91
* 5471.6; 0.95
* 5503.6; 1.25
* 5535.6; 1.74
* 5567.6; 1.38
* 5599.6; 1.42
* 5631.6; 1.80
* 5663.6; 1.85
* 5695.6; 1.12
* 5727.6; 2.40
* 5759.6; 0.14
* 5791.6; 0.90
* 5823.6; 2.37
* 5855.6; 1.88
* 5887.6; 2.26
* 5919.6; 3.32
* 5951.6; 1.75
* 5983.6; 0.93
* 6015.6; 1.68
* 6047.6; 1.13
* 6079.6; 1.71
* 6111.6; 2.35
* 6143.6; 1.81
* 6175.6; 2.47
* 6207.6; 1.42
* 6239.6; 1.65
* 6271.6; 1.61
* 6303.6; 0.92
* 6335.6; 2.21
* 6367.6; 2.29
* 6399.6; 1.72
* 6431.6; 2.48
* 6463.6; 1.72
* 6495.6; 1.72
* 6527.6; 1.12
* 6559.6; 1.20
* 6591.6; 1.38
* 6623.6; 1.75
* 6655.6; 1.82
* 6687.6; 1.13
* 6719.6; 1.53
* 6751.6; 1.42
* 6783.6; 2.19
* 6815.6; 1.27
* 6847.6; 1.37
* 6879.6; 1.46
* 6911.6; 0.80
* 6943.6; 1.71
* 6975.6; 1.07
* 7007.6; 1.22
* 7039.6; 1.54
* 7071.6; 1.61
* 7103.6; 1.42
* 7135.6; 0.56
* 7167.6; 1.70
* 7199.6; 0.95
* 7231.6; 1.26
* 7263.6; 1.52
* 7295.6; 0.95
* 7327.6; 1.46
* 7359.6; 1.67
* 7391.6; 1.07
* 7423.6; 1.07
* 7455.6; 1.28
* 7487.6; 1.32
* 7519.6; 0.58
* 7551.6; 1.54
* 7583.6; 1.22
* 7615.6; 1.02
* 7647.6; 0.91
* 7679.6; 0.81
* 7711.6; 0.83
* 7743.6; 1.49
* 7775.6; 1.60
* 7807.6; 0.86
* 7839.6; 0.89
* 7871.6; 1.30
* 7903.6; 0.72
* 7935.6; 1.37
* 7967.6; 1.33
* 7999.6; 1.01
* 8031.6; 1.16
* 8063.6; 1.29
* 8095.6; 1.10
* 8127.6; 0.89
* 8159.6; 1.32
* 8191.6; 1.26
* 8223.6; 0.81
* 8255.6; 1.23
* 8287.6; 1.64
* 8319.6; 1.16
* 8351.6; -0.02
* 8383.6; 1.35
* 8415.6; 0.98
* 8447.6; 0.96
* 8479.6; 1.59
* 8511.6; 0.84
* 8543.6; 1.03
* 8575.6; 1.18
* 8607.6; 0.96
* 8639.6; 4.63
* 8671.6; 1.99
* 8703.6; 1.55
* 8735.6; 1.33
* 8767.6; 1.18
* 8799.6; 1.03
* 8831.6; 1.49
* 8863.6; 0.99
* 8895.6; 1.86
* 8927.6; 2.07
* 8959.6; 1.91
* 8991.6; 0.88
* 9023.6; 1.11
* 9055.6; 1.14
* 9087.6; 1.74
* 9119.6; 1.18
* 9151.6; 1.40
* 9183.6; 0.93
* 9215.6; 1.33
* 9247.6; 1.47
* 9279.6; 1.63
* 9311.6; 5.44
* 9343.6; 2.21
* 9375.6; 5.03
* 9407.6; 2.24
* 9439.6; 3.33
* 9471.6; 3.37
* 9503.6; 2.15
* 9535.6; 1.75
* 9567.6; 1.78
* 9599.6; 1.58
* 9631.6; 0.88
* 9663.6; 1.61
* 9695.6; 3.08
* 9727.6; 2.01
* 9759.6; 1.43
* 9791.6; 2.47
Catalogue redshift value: 1.32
